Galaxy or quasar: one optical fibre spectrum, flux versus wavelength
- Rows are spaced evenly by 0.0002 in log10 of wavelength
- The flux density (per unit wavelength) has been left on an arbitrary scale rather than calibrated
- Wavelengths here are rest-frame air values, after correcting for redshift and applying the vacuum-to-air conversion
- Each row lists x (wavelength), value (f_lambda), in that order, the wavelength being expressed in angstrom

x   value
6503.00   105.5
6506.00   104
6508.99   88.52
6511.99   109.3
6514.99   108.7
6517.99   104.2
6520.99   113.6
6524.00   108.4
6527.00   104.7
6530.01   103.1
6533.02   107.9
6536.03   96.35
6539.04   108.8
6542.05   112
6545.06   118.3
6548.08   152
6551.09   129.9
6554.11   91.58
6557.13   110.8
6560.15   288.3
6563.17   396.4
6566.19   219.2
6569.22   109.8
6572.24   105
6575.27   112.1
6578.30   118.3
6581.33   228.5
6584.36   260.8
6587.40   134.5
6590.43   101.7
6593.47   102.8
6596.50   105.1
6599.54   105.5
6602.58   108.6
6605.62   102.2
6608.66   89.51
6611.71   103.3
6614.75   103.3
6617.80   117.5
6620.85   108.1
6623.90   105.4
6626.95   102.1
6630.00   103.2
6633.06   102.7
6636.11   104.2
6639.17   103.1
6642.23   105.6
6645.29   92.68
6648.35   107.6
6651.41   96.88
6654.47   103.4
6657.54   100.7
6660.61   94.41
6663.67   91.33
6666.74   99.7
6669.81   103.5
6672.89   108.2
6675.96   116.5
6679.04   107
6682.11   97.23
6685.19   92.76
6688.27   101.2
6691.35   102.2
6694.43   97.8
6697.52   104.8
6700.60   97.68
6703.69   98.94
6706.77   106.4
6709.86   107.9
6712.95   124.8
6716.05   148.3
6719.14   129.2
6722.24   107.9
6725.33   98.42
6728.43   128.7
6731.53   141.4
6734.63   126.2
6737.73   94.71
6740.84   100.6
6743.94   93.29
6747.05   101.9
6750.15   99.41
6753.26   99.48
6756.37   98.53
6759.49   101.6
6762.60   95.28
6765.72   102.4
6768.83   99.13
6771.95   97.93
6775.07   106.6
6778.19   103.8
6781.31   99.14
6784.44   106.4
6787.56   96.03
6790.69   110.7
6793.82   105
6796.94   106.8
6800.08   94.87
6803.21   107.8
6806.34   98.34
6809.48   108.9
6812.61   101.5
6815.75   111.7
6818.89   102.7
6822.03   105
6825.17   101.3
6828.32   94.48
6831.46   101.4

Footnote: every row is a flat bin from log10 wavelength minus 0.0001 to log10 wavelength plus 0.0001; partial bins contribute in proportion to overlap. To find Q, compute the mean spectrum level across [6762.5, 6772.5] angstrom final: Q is 99.3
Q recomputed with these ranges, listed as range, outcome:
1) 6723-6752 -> 109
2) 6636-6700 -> 101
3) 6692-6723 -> 112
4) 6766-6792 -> 102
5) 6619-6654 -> 103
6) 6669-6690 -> 104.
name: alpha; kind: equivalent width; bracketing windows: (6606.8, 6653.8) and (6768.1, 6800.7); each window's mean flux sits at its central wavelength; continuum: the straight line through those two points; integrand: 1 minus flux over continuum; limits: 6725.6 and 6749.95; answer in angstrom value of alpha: -1.9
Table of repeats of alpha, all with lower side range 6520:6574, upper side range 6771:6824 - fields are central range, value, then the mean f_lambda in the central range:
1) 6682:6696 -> 2.6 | 98.3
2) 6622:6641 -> 3.9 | 104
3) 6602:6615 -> 3.2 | 101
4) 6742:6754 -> 1.4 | 98.6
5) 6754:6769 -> 1.4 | 99.4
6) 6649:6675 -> 5.1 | 100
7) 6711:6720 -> -1.3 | 133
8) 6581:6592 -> -3.1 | 176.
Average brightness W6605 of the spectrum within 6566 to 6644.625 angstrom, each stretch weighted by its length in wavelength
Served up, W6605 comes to 120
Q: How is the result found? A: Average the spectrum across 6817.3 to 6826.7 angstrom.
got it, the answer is 103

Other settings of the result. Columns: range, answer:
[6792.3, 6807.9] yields 103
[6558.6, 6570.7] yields 253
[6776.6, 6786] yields 103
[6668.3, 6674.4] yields 106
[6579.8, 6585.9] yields 244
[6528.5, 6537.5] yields 102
